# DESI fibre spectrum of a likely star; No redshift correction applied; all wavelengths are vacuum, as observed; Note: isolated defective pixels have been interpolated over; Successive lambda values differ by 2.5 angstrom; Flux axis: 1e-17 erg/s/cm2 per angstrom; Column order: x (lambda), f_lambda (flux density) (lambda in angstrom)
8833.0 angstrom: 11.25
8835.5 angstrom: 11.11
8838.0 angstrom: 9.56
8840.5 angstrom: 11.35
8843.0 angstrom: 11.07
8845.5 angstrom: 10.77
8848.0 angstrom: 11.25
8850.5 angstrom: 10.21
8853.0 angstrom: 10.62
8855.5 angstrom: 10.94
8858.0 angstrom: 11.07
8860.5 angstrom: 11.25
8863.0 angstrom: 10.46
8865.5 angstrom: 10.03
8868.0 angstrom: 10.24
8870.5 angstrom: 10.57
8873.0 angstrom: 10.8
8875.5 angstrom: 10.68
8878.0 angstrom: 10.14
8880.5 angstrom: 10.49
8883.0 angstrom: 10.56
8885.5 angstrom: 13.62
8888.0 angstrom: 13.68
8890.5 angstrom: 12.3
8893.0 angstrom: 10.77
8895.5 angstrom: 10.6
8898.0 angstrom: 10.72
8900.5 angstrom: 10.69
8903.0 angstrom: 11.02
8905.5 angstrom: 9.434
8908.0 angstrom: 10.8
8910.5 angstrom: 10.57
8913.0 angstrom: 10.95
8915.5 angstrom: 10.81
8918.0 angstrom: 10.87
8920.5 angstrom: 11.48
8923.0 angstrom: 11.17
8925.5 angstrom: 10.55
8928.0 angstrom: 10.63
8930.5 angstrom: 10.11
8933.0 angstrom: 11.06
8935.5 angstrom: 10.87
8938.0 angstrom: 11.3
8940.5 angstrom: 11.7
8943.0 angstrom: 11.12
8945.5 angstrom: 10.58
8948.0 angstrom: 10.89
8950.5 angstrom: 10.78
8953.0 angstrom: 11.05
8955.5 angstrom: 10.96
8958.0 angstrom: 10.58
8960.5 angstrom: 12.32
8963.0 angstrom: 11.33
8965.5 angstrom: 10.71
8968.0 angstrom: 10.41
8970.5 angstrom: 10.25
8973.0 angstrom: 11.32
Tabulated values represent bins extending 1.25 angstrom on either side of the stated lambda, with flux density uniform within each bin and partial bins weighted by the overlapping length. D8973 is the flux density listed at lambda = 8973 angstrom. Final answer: 11.32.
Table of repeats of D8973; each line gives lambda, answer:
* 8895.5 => 10.6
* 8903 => 11.02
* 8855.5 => 10.94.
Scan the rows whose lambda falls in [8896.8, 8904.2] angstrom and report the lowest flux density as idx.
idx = 10.69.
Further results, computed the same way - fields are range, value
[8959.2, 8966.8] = 10.71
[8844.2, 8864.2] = 10.21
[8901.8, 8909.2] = 9.434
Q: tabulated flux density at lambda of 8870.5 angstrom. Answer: 10.57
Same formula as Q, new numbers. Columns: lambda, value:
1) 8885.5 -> 13.62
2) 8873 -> 10.8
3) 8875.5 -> 10.68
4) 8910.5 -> 10.57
